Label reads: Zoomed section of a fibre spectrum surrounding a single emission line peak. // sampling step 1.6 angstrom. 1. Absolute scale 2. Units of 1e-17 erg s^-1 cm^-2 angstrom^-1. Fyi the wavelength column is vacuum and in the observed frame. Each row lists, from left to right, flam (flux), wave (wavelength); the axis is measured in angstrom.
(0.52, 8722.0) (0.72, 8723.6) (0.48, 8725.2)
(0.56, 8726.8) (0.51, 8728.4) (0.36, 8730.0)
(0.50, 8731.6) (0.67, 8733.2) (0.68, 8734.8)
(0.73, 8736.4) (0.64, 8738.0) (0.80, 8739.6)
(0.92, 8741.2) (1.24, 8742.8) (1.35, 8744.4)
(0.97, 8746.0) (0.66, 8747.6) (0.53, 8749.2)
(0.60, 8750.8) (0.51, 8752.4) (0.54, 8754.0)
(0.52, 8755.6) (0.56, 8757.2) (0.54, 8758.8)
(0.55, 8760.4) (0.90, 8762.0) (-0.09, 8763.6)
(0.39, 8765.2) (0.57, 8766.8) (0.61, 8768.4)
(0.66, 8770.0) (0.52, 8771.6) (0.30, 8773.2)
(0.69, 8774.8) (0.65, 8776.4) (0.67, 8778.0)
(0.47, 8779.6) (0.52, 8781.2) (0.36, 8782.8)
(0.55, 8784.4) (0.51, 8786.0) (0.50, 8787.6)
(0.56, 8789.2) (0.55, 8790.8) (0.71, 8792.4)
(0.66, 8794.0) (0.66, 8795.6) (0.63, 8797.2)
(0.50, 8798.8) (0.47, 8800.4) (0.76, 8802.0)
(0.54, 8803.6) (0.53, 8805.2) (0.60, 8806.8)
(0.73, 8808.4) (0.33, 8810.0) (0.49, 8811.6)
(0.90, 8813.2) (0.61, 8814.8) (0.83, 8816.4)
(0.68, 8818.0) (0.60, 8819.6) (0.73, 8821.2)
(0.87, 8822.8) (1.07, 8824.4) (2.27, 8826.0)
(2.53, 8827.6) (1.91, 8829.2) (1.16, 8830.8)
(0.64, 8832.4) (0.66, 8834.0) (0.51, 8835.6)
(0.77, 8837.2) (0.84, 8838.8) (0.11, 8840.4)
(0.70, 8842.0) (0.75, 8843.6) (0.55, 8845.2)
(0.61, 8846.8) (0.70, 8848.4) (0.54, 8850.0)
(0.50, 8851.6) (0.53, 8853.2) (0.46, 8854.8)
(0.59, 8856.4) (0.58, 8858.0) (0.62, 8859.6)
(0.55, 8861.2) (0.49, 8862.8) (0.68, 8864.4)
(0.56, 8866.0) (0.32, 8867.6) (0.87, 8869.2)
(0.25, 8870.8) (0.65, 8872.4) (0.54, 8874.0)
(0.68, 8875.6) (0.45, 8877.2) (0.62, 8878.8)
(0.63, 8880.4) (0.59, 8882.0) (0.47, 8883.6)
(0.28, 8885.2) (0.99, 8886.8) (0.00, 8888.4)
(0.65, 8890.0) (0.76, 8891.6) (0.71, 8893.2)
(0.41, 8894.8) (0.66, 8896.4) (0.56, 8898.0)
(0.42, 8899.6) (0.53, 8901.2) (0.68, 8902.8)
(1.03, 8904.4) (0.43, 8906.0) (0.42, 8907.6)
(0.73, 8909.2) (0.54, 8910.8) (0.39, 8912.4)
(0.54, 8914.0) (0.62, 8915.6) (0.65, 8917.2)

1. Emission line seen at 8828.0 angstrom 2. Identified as [O III] 5007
